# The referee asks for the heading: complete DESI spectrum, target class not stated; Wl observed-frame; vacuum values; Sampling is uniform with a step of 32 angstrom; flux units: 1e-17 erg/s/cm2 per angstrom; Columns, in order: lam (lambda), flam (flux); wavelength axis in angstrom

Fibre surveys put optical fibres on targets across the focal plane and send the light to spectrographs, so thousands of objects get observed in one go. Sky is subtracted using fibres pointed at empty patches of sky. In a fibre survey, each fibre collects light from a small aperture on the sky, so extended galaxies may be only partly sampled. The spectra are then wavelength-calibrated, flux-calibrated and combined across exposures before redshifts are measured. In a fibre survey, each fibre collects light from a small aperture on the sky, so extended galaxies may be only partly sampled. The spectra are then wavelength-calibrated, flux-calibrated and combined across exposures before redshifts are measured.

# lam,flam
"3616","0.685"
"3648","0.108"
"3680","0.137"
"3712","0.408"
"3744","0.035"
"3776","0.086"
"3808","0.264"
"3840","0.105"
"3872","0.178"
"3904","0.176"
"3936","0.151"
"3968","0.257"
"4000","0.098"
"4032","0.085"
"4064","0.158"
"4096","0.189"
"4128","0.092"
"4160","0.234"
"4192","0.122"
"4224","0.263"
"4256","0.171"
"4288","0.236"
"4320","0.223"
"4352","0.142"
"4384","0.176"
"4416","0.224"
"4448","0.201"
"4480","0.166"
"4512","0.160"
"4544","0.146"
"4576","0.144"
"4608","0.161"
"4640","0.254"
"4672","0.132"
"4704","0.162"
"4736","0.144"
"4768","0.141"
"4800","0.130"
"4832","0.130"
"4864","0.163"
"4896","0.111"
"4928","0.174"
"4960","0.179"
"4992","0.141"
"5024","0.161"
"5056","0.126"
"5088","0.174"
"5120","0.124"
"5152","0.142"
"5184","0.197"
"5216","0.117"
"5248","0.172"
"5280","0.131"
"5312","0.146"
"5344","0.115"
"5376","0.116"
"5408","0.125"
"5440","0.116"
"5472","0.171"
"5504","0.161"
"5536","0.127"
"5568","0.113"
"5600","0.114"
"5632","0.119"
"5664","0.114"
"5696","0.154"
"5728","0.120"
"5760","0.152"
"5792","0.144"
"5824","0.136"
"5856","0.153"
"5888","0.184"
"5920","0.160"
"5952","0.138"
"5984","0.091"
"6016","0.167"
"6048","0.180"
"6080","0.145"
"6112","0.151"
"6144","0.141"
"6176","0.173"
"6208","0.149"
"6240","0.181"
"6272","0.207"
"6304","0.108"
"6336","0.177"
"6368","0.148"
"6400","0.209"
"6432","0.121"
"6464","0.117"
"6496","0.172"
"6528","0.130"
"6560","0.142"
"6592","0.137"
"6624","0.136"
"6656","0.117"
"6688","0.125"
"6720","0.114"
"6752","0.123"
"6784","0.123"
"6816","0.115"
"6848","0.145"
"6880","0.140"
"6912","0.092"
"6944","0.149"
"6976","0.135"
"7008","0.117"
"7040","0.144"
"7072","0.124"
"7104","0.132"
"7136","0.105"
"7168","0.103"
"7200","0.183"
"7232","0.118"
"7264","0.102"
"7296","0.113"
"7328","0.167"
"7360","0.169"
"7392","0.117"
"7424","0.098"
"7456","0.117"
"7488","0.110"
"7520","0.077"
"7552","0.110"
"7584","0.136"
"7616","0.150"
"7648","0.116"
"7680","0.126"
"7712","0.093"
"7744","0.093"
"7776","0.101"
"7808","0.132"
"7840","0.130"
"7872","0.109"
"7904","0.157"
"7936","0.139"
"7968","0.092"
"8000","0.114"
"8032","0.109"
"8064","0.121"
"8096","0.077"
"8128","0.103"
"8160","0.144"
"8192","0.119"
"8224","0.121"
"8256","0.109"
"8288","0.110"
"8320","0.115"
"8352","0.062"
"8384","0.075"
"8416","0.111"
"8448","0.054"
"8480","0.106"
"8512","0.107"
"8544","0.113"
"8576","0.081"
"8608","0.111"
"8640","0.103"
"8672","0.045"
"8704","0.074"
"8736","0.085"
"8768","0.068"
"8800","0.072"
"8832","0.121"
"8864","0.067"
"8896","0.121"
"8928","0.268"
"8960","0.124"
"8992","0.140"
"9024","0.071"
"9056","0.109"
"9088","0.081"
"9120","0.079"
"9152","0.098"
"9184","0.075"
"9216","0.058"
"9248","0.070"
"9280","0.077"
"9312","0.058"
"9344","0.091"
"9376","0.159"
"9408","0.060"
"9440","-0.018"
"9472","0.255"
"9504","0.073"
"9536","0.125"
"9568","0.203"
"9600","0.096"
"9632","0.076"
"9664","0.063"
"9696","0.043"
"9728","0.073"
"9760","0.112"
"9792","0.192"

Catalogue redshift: 0.10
